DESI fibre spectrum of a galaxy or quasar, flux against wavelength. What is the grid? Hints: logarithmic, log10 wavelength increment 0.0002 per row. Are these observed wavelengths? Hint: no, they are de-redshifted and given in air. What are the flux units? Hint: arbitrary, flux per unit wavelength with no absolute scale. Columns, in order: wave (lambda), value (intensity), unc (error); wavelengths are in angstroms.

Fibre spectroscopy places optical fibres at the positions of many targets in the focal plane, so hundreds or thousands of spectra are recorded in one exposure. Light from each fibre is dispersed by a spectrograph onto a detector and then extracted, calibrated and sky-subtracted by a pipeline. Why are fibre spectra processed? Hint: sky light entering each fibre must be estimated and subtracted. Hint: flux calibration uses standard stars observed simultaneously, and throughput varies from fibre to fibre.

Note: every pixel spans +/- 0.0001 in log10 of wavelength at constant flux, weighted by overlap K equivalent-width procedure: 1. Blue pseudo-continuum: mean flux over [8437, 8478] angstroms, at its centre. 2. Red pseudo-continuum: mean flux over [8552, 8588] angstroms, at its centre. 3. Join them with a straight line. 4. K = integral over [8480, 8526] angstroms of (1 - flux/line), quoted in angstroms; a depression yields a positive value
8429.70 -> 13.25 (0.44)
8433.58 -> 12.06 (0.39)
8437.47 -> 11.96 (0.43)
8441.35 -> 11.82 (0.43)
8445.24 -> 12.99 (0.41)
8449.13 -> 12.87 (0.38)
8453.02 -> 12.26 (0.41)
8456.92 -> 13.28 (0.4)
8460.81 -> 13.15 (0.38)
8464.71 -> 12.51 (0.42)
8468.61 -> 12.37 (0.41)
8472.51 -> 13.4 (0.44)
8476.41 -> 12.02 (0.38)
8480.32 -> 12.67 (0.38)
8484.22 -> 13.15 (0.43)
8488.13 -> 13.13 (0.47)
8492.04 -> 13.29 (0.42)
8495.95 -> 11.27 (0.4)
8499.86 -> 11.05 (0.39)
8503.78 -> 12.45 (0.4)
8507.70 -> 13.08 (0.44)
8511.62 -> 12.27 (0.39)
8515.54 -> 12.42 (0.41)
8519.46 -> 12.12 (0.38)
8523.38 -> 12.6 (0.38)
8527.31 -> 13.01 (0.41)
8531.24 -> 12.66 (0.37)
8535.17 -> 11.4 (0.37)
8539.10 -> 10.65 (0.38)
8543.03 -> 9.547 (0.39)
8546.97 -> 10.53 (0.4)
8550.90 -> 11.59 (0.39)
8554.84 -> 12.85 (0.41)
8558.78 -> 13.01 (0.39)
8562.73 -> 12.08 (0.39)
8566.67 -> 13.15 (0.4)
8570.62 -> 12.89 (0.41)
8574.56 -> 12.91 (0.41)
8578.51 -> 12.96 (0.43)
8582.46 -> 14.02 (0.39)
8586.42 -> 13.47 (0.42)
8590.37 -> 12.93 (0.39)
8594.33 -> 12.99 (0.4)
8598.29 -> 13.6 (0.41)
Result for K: 1.2 angstroms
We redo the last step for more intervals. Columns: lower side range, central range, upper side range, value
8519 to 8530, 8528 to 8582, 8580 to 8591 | 4.1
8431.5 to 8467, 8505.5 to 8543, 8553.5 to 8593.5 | 2.1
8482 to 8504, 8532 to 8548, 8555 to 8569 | 2.5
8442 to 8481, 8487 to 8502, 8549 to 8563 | 0.6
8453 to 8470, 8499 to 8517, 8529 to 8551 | -0.9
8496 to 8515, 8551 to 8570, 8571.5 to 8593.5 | 0.4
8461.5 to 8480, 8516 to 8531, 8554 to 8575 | 0.2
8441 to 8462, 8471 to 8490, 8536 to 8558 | -0.9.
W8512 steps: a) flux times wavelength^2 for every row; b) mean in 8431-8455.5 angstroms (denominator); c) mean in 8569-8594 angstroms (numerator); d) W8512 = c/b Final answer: 1.1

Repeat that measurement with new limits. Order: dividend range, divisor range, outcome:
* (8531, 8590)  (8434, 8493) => 0.99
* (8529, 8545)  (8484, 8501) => 0.91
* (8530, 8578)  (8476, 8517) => 0.97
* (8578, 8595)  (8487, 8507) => 1.11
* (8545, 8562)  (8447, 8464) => 0.95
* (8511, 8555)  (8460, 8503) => 0.95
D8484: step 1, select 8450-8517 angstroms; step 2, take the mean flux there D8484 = 12.6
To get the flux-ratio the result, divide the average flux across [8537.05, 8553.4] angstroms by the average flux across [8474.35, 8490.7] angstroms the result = 0.8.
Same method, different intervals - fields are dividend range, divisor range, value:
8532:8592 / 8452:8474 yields 0.96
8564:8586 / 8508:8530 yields 1.05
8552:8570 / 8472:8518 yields 1.02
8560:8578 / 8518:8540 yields 1.05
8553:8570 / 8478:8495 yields 0.99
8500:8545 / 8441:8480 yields 0.94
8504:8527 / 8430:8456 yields 1.01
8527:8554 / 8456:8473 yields 0.88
